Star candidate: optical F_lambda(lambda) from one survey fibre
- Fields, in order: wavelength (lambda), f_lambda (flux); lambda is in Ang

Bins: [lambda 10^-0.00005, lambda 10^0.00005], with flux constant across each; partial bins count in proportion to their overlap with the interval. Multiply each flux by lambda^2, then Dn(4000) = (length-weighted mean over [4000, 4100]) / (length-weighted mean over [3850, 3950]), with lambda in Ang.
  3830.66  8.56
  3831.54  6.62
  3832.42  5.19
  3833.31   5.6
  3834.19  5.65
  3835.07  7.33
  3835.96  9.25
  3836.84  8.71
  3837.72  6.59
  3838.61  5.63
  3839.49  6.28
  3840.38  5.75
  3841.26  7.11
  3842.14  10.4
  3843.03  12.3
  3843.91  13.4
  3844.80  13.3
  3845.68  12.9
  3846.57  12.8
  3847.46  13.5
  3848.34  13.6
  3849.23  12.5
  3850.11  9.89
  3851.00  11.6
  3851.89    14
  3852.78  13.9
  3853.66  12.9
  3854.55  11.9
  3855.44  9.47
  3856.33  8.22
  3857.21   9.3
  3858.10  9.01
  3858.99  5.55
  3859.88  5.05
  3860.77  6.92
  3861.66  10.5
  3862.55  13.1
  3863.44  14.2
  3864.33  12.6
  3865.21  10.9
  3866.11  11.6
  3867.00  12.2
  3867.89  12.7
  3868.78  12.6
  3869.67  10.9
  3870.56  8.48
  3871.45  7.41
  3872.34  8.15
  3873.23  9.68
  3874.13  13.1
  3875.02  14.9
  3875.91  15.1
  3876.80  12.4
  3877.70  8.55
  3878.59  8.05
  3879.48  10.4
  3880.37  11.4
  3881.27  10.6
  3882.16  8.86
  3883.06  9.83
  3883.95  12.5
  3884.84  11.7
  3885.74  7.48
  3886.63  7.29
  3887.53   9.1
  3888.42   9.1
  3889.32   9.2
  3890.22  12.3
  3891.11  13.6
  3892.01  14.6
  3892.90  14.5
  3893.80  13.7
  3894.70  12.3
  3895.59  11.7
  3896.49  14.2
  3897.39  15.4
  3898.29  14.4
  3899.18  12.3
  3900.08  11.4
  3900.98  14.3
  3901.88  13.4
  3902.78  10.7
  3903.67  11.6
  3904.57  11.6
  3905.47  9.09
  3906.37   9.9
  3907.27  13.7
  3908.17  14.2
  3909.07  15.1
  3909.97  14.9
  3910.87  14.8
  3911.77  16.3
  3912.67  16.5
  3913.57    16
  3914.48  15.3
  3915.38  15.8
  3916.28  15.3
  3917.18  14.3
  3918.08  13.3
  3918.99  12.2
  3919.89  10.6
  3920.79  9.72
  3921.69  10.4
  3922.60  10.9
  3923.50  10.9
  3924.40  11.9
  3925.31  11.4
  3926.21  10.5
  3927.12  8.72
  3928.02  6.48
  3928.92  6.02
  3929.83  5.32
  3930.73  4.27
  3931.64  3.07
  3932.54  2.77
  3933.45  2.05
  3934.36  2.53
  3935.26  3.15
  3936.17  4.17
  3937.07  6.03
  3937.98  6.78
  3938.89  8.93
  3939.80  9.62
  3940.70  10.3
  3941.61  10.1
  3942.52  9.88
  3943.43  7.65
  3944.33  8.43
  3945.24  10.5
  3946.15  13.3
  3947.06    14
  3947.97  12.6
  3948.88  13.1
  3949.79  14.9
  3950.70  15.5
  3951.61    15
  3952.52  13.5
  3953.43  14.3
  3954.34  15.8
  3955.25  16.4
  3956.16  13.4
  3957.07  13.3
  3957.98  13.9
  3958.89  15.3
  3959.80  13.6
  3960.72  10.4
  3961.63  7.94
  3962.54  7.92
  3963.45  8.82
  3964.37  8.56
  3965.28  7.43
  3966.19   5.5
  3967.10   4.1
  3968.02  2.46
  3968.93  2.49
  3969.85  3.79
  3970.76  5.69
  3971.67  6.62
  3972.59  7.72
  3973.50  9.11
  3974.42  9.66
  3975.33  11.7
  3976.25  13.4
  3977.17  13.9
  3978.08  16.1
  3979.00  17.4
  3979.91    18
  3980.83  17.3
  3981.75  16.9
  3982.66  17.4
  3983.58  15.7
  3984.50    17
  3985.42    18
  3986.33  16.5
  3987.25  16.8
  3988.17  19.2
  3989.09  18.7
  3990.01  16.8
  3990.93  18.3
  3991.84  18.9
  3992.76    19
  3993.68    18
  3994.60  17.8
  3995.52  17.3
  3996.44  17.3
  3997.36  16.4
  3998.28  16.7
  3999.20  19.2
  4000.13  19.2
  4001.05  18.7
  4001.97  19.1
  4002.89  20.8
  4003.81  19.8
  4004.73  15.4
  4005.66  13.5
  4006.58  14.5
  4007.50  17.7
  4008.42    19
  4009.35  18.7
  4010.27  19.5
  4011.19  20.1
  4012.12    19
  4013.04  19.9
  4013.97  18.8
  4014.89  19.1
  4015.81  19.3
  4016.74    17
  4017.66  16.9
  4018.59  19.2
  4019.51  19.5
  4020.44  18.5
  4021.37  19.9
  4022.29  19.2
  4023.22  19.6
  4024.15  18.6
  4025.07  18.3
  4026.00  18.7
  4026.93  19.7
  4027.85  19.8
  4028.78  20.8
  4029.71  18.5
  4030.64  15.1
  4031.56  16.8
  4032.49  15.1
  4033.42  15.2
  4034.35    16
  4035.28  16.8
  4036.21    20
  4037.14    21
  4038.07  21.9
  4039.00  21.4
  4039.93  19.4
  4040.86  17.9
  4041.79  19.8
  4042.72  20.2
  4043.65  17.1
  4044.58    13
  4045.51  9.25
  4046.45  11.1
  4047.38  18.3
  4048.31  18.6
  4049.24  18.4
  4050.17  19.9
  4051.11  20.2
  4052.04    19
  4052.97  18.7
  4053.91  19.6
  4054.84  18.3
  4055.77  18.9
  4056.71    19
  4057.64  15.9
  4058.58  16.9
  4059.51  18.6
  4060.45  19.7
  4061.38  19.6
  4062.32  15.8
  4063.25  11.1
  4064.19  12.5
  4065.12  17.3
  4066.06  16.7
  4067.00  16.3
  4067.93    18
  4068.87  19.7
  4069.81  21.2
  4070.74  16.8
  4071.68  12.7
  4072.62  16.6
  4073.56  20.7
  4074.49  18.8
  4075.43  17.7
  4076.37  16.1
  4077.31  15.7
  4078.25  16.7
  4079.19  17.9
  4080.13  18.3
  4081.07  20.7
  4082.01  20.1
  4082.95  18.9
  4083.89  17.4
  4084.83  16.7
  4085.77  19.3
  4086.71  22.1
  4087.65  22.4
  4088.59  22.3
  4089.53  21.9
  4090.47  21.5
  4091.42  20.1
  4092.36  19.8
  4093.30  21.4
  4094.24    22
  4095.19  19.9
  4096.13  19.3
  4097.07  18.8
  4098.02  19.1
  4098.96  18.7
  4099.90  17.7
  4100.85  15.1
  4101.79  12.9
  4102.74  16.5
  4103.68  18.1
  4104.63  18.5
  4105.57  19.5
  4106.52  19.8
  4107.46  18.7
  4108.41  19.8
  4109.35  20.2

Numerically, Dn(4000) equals 1.83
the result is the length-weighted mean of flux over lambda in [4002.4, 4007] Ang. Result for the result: 16.8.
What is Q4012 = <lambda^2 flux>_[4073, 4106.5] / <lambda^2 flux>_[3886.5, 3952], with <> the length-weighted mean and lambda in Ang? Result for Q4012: 1.87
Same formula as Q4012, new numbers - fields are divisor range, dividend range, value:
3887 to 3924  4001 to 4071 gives 1.49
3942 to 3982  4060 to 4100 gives 1.74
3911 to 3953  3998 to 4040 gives 1.89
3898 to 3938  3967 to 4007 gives 1.47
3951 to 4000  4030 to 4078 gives 1.34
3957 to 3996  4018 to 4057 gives 1.45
